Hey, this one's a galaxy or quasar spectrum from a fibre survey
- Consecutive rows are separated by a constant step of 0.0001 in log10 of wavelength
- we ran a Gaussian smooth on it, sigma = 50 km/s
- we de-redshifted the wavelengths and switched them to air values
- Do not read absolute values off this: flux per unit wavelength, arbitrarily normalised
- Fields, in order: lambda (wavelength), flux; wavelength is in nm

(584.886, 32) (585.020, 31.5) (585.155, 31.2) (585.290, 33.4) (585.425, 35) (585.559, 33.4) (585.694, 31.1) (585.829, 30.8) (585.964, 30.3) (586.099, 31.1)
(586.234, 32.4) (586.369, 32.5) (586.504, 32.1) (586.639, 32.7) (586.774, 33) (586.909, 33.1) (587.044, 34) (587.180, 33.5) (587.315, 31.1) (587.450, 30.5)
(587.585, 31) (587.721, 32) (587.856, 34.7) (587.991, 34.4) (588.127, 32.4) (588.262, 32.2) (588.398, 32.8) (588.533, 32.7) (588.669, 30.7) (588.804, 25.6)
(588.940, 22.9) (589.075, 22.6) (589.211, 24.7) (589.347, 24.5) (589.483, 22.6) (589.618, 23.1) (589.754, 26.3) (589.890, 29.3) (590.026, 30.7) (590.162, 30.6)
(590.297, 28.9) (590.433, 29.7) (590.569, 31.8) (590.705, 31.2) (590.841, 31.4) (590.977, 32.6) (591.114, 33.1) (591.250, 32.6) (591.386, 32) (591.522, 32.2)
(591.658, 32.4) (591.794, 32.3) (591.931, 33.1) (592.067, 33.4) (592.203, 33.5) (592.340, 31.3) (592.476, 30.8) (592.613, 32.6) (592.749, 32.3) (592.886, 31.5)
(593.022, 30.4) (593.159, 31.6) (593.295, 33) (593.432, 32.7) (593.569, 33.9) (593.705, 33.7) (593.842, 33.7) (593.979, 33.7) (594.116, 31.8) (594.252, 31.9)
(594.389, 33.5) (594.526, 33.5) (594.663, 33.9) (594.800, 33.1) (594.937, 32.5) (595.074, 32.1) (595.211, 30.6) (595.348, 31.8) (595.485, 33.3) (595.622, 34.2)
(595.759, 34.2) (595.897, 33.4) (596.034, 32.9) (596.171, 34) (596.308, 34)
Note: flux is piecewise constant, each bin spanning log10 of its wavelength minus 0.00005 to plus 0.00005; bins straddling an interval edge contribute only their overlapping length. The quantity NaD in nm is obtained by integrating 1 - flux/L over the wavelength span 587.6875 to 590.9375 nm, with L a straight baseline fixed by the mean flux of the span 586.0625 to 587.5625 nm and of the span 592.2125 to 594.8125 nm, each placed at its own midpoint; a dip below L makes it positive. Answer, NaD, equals 0.34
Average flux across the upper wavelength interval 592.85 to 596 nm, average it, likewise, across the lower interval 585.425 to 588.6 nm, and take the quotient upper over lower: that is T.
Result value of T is 1.01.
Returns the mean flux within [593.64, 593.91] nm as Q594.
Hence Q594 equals 33.7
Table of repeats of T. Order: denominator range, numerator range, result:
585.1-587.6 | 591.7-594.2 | 1.01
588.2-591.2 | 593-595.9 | 1.15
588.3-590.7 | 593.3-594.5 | 1.19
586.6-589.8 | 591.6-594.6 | 1.10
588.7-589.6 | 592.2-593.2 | 1.31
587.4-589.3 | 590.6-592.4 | 1.08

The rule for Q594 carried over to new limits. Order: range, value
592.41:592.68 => 31.6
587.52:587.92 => 32.5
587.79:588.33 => 33.4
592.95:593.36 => 31.7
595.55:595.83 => 34.1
